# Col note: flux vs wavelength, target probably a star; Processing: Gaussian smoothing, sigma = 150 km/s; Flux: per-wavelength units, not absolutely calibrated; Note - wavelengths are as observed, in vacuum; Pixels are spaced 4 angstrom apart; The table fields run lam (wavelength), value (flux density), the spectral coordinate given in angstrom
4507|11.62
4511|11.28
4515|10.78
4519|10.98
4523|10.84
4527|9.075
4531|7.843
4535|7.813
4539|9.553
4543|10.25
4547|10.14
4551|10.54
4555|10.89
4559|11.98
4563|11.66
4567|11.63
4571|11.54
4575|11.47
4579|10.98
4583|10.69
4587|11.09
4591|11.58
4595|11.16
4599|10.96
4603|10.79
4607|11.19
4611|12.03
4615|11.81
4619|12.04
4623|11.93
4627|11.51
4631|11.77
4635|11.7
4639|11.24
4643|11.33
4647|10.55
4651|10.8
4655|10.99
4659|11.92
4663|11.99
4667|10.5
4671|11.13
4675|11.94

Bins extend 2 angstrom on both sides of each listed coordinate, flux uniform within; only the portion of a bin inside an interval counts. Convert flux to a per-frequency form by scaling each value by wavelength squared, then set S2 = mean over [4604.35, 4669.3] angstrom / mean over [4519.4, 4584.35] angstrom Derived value 1.1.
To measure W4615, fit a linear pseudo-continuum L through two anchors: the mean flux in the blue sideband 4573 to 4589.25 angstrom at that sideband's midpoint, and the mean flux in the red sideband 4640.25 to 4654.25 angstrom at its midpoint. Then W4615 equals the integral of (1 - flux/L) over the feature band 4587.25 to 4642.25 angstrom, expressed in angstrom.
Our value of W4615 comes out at -2.5 angstrom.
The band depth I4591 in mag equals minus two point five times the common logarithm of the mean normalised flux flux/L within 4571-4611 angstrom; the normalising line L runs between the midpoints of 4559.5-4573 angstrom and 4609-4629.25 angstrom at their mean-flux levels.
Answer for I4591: 0.06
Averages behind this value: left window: 11.7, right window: 11.9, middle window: 11.2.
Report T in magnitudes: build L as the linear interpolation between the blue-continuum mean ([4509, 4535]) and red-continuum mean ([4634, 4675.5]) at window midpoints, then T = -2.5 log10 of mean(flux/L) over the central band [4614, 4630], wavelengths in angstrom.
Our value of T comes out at -0.09 mag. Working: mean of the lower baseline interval 9.95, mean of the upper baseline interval 11.2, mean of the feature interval 11.8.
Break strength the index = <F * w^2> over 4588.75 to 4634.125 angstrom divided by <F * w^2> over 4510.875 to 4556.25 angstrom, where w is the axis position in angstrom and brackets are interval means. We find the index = 1.2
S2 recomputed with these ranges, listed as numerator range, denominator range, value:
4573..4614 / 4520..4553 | 1.20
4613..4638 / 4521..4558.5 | 1.25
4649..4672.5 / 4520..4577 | 1.13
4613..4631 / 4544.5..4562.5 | 1.11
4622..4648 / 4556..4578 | 1.02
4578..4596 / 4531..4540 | 1.35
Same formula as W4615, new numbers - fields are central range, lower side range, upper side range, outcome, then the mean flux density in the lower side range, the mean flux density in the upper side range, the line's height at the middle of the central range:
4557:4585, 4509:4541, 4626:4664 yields -2.8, 9.77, 11.4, 10.4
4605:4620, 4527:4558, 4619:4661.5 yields -1.2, 9.62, 11.4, 10.9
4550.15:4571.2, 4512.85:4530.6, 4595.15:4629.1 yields -1.3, 10.2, 11.5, 10.8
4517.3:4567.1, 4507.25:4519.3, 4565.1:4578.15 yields 4.9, 11.1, 11.5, 11.3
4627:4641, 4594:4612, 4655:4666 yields -0.2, 11.2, 11.6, 11.4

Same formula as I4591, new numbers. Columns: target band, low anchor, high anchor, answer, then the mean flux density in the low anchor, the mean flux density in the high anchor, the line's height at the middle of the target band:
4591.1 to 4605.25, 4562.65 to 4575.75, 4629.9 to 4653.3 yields 0.04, 11.6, 11.2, 11.4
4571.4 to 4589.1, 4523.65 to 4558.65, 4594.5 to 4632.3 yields -0.04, 9.68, 11.5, 10.7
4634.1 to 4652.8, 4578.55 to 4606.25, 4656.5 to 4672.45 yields 0.02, 11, 11.4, 11.3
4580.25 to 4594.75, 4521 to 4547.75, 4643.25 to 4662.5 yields -0.10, 9.32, 11.2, 10.1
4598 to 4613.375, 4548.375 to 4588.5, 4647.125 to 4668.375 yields -0.01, 11.2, 11.2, 11.2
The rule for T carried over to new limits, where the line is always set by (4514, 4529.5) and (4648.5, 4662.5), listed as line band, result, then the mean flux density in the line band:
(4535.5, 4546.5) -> 0.09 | 9.65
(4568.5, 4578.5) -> -0.07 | 11.4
